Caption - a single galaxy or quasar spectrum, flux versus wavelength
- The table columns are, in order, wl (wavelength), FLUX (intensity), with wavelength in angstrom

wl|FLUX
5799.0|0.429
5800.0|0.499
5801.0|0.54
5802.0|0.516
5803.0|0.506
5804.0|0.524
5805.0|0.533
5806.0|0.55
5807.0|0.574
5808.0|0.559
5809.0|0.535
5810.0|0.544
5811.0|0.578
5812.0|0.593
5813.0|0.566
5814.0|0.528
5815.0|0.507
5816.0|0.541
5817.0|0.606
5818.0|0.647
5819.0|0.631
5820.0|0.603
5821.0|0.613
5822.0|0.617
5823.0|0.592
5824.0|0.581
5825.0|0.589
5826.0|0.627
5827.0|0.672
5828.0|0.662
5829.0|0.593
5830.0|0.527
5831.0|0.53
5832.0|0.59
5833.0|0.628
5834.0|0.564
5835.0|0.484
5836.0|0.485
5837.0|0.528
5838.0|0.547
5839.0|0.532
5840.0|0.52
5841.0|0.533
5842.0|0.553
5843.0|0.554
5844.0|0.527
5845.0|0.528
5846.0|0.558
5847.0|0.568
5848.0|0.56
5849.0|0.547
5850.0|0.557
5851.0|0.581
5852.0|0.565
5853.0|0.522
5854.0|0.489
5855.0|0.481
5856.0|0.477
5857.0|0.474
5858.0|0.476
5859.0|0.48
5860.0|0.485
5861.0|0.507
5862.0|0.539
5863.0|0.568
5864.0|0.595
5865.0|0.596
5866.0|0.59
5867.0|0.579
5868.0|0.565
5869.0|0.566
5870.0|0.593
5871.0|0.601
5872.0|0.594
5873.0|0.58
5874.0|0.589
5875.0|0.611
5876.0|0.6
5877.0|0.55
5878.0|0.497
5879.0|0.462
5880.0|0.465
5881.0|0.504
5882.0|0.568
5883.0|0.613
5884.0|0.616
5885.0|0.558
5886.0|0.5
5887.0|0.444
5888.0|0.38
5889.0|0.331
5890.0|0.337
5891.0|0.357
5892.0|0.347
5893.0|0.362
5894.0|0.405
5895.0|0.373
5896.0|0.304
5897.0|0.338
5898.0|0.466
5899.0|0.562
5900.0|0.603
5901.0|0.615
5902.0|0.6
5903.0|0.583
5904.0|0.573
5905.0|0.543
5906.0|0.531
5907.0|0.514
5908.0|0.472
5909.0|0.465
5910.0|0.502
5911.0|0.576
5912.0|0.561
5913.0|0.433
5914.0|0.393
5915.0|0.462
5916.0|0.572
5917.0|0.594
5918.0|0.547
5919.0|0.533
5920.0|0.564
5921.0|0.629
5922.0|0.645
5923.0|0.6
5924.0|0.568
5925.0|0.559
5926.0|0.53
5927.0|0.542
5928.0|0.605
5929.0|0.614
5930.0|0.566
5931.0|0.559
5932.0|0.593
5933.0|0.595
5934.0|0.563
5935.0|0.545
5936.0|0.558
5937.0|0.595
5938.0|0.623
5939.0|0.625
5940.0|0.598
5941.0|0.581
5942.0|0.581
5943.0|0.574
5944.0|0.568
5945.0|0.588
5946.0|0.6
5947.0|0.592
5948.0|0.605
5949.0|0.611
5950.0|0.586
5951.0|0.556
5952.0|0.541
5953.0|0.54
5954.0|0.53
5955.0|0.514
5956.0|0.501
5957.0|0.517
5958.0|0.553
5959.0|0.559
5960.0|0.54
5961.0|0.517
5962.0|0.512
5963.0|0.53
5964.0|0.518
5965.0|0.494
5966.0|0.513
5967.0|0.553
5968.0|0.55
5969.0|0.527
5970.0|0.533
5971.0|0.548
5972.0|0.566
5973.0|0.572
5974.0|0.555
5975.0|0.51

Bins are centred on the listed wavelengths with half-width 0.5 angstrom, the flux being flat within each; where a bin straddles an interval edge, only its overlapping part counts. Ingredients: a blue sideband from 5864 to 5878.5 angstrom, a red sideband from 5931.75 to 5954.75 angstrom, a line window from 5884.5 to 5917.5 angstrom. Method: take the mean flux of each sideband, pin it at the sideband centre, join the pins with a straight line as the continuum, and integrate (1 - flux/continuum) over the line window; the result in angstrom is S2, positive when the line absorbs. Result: 5.99 angstrom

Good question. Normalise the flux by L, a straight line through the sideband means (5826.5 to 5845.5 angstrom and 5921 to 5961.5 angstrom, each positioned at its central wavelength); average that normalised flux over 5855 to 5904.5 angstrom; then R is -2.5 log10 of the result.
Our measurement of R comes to 0.11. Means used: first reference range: 0.556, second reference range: 0.572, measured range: 0.509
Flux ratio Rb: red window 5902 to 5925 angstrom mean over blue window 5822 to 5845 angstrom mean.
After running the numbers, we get 0.96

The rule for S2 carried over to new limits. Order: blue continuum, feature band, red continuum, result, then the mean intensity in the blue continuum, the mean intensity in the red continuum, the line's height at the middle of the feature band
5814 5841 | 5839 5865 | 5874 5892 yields 0.4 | 0.576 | 0.492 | 0.539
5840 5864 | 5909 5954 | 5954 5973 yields -3.0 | 0.529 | 0.531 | 0.531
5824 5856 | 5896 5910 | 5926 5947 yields 1.3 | 0.554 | 0.583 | 0.573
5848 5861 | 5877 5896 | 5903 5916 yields 2.2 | 0.513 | 0.508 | 0.51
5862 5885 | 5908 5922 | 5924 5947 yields 1.2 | 0.567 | 0.58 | 0.576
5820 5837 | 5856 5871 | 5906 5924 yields 0.5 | 0.583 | 0.534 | 0.563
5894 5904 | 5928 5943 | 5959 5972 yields -2.1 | 0.493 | 0.531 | 0.514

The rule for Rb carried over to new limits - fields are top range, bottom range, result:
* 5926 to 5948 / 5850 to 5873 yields 1.07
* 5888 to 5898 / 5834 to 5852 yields 0.66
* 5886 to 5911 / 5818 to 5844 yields 0.80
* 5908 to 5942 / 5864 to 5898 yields 1.13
